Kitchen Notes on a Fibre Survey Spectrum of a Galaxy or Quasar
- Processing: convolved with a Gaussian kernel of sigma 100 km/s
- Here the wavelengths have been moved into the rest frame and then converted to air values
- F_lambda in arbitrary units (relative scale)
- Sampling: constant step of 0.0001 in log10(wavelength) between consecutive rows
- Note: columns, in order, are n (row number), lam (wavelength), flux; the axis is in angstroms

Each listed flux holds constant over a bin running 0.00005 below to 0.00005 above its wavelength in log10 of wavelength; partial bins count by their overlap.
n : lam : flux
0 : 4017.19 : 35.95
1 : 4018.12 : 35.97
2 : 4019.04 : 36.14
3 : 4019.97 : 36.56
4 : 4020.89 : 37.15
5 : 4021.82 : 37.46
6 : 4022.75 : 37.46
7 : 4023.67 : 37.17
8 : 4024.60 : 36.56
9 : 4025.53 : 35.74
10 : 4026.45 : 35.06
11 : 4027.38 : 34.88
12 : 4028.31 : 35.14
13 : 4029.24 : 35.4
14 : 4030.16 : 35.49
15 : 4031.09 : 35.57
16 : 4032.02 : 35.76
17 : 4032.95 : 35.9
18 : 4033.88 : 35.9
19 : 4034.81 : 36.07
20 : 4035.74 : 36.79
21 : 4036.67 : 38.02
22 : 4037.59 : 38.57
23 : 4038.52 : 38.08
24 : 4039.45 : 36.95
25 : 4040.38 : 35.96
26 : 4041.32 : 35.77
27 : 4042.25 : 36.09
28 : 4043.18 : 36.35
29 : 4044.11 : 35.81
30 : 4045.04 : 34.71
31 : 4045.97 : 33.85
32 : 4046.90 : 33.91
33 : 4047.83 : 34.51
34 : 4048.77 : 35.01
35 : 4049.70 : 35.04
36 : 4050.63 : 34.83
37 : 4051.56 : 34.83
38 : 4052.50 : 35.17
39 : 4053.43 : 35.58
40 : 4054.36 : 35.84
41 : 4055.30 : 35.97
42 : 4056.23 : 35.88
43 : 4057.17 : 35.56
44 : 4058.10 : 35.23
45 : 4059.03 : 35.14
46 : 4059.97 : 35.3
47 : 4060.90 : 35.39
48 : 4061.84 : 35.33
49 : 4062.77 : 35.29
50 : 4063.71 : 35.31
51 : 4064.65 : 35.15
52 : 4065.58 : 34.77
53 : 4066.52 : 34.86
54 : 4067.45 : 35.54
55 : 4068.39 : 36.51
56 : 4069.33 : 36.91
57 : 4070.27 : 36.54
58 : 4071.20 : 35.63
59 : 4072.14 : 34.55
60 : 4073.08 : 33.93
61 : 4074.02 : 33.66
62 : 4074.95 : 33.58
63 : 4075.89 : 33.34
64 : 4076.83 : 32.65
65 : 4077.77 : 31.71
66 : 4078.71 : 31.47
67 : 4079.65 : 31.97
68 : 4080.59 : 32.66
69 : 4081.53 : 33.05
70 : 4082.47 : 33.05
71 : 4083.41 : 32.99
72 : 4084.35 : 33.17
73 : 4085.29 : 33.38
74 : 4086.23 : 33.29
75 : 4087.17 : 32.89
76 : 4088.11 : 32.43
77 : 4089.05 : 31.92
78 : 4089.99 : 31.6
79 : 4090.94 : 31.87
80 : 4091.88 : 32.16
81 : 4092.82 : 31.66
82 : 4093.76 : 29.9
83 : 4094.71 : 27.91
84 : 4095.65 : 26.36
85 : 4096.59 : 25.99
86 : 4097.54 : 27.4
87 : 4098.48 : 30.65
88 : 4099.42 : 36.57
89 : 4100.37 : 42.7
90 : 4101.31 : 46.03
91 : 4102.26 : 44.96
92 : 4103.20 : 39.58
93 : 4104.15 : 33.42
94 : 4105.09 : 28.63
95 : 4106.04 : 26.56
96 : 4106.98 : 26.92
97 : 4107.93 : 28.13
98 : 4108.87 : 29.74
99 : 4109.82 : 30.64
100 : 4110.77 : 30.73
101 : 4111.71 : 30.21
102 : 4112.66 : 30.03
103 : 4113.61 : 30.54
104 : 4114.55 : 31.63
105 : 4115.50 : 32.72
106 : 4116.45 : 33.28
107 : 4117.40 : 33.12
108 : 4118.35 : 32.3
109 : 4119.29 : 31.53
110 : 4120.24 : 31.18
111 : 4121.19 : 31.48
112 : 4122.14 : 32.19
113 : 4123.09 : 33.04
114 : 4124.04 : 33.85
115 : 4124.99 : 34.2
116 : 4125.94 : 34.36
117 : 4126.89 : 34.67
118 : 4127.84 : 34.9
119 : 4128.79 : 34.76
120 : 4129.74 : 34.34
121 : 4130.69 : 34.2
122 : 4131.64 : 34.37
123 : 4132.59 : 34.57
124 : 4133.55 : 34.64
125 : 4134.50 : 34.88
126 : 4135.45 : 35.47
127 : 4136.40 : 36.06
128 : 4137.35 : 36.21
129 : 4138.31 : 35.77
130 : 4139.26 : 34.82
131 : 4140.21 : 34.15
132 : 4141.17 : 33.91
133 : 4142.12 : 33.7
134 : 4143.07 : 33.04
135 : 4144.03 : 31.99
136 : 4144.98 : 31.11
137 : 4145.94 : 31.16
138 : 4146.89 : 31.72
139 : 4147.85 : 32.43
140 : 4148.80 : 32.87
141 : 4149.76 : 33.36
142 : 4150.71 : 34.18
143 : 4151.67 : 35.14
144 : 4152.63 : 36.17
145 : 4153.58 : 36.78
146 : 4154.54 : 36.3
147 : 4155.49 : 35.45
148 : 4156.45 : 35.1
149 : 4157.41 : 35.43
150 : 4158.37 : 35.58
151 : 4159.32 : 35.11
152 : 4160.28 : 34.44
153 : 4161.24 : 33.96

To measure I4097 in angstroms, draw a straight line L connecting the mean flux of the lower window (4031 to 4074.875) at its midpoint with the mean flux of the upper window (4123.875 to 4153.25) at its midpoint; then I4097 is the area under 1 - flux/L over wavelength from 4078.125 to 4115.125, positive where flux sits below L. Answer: 2.8 angstroms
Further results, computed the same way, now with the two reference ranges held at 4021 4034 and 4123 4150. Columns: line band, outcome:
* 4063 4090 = 0.99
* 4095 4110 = 0.80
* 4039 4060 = 0.12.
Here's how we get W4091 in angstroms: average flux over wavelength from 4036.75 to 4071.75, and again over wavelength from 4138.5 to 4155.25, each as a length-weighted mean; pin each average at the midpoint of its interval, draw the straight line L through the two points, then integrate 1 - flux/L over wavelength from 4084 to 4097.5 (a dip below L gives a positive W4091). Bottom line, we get 1.5 angstroms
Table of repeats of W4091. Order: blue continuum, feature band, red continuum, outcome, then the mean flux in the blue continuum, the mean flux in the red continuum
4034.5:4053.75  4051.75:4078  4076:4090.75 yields -0.7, 35.8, 32.5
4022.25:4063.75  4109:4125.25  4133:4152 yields 1.2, 35.7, 33.8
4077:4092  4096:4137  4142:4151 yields -0.9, 32.5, 32.5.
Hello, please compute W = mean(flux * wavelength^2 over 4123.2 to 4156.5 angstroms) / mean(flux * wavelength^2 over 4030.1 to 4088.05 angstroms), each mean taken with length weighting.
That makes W 1.02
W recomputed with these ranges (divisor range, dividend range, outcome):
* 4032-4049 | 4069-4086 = 0.95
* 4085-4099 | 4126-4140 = 1.16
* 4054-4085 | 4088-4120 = 0.95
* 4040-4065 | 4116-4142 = 1.00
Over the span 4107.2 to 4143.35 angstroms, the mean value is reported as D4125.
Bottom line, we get 33.1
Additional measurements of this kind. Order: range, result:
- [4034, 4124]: 33.8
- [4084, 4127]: 32.3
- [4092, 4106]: 33.4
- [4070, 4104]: 33.4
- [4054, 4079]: 34.9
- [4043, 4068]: 35.2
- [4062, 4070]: 35.5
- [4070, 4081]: 33.4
